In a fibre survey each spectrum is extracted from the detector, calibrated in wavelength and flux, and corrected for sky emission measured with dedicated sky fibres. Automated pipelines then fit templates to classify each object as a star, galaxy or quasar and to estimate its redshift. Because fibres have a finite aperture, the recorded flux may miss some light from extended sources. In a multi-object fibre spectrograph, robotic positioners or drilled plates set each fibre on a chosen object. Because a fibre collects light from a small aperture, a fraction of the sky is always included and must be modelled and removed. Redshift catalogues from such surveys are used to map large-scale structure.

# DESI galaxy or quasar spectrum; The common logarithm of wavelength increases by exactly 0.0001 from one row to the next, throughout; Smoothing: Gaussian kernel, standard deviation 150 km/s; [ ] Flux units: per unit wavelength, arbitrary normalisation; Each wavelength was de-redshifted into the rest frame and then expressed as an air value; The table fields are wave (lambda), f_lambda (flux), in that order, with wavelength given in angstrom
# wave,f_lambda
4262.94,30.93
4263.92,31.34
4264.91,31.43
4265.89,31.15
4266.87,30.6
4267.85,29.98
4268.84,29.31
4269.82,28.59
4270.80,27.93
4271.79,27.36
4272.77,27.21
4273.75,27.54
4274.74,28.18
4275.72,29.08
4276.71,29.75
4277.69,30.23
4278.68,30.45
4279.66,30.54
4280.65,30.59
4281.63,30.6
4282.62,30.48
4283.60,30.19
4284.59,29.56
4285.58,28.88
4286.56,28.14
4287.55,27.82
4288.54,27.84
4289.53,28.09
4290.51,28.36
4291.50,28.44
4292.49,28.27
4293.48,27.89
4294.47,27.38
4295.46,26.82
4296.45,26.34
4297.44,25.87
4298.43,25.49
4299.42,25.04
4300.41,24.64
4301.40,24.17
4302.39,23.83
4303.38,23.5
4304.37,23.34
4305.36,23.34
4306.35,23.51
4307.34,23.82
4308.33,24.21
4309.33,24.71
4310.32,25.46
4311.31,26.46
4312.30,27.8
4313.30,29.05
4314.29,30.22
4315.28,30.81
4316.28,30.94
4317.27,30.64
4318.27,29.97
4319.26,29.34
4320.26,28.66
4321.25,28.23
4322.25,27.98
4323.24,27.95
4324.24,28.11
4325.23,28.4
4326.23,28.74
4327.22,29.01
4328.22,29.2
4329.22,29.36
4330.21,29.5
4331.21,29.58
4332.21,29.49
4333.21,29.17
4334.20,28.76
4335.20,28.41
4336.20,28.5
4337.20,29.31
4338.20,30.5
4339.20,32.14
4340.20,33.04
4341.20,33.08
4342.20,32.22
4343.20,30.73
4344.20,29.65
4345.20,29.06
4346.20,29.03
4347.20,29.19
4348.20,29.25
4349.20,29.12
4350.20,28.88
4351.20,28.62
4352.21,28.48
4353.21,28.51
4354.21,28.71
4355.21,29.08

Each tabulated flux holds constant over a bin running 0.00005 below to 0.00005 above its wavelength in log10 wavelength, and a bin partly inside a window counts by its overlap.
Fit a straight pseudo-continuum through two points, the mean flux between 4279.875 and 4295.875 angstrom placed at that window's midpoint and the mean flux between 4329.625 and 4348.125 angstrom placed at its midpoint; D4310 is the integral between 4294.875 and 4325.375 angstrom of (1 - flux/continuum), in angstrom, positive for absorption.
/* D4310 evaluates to 2.72 angstrom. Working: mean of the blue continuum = 28.7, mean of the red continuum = 30.1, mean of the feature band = 26.7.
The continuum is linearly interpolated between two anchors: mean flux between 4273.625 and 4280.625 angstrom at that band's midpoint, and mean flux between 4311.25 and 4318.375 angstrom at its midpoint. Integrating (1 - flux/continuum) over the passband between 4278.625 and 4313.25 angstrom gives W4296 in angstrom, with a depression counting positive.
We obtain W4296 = 3.2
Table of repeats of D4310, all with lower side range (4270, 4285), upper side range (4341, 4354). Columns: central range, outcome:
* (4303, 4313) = 1.60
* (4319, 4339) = 0.38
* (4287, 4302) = 1.31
